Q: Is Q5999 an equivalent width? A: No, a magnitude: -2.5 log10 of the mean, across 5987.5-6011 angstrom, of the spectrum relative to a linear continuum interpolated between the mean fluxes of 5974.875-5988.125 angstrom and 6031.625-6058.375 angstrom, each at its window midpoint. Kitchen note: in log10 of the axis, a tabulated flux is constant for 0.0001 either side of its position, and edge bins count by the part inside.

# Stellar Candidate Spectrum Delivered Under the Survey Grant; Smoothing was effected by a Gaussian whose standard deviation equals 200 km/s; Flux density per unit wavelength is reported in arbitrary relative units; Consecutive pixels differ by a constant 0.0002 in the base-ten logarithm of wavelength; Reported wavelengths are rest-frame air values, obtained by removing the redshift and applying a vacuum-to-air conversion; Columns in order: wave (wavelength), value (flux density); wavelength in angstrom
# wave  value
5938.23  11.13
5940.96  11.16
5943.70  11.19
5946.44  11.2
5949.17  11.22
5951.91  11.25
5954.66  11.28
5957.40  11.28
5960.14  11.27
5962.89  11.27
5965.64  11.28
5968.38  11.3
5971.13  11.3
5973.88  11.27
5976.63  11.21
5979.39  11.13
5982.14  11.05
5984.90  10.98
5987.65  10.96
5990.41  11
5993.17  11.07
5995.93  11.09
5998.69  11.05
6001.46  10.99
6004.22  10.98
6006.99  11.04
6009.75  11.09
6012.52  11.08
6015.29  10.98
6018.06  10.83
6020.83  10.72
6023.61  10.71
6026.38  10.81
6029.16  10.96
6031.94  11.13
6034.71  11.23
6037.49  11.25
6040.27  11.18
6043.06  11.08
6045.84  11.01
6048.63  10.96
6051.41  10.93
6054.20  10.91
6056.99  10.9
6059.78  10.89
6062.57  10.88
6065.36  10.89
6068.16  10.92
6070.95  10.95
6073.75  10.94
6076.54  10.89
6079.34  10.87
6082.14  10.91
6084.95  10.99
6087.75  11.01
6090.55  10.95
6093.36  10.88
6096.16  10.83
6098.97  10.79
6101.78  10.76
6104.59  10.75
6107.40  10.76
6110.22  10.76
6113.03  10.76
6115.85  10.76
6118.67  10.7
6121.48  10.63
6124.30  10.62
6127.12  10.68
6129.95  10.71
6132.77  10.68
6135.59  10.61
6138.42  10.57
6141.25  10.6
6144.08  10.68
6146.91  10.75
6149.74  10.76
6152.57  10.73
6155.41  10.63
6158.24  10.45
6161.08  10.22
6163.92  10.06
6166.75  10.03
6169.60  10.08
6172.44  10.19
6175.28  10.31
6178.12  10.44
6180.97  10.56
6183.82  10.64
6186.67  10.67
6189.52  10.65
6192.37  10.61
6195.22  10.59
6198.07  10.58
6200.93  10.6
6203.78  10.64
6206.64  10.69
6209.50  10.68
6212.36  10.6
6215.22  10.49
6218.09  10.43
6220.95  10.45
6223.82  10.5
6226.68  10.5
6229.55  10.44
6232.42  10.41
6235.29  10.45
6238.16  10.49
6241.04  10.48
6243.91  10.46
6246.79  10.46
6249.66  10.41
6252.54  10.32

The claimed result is 0.00 mag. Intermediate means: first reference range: 11.1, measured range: 11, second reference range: 11.1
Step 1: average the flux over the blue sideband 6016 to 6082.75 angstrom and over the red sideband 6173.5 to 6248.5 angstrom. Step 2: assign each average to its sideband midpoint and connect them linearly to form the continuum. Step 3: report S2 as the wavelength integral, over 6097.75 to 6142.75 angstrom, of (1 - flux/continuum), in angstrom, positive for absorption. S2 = 0.3 angstrom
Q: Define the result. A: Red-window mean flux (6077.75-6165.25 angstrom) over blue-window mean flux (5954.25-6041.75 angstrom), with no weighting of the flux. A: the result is 0.97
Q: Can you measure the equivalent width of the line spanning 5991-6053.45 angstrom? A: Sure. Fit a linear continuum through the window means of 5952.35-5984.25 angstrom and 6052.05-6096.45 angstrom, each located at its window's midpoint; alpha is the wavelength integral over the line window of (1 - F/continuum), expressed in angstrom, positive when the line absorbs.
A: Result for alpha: 0.4 angstrom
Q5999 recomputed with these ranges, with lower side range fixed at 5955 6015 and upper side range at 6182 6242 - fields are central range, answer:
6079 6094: -0.007 mag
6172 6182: 0.026 mag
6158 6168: 0.053 mag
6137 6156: 0.005 mag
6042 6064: 0.001 mag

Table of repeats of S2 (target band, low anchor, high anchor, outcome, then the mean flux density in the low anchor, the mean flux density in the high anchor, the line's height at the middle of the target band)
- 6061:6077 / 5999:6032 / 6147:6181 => -0.3 angstrom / 10.9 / 10.4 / 10.7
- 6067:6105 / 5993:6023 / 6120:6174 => -0.6 angstrom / 11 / 10.5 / 10.7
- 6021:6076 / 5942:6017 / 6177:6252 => 0.0 angstrom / 11.1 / 10.5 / 11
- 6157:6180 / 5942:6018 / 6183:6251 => 0.9 angstrom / 11.1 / 10.5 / 10.7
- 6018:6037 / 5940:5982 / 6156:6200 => 0.1 angstrom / 11.2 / 10.4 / 11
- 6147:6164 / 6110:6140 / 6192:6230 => 0.2 angstrom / 10.7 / 10.6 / 10.6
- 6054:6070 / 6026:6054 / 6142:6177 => 0.1 angstrom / 11.1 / 10.4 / 10.9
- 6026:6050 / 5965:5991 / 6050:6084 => -0.2 angstrom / 11.2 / 10.9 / 11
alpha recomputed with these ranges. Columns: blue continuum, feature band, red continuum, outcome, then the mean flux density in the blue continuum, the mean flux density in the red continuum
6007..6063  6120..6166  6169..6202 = 0.3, 11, 10.5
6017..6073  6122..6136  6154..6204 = 0.0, 11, 10.4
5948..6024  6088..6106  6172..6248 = 0.0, 11.1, 10.5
